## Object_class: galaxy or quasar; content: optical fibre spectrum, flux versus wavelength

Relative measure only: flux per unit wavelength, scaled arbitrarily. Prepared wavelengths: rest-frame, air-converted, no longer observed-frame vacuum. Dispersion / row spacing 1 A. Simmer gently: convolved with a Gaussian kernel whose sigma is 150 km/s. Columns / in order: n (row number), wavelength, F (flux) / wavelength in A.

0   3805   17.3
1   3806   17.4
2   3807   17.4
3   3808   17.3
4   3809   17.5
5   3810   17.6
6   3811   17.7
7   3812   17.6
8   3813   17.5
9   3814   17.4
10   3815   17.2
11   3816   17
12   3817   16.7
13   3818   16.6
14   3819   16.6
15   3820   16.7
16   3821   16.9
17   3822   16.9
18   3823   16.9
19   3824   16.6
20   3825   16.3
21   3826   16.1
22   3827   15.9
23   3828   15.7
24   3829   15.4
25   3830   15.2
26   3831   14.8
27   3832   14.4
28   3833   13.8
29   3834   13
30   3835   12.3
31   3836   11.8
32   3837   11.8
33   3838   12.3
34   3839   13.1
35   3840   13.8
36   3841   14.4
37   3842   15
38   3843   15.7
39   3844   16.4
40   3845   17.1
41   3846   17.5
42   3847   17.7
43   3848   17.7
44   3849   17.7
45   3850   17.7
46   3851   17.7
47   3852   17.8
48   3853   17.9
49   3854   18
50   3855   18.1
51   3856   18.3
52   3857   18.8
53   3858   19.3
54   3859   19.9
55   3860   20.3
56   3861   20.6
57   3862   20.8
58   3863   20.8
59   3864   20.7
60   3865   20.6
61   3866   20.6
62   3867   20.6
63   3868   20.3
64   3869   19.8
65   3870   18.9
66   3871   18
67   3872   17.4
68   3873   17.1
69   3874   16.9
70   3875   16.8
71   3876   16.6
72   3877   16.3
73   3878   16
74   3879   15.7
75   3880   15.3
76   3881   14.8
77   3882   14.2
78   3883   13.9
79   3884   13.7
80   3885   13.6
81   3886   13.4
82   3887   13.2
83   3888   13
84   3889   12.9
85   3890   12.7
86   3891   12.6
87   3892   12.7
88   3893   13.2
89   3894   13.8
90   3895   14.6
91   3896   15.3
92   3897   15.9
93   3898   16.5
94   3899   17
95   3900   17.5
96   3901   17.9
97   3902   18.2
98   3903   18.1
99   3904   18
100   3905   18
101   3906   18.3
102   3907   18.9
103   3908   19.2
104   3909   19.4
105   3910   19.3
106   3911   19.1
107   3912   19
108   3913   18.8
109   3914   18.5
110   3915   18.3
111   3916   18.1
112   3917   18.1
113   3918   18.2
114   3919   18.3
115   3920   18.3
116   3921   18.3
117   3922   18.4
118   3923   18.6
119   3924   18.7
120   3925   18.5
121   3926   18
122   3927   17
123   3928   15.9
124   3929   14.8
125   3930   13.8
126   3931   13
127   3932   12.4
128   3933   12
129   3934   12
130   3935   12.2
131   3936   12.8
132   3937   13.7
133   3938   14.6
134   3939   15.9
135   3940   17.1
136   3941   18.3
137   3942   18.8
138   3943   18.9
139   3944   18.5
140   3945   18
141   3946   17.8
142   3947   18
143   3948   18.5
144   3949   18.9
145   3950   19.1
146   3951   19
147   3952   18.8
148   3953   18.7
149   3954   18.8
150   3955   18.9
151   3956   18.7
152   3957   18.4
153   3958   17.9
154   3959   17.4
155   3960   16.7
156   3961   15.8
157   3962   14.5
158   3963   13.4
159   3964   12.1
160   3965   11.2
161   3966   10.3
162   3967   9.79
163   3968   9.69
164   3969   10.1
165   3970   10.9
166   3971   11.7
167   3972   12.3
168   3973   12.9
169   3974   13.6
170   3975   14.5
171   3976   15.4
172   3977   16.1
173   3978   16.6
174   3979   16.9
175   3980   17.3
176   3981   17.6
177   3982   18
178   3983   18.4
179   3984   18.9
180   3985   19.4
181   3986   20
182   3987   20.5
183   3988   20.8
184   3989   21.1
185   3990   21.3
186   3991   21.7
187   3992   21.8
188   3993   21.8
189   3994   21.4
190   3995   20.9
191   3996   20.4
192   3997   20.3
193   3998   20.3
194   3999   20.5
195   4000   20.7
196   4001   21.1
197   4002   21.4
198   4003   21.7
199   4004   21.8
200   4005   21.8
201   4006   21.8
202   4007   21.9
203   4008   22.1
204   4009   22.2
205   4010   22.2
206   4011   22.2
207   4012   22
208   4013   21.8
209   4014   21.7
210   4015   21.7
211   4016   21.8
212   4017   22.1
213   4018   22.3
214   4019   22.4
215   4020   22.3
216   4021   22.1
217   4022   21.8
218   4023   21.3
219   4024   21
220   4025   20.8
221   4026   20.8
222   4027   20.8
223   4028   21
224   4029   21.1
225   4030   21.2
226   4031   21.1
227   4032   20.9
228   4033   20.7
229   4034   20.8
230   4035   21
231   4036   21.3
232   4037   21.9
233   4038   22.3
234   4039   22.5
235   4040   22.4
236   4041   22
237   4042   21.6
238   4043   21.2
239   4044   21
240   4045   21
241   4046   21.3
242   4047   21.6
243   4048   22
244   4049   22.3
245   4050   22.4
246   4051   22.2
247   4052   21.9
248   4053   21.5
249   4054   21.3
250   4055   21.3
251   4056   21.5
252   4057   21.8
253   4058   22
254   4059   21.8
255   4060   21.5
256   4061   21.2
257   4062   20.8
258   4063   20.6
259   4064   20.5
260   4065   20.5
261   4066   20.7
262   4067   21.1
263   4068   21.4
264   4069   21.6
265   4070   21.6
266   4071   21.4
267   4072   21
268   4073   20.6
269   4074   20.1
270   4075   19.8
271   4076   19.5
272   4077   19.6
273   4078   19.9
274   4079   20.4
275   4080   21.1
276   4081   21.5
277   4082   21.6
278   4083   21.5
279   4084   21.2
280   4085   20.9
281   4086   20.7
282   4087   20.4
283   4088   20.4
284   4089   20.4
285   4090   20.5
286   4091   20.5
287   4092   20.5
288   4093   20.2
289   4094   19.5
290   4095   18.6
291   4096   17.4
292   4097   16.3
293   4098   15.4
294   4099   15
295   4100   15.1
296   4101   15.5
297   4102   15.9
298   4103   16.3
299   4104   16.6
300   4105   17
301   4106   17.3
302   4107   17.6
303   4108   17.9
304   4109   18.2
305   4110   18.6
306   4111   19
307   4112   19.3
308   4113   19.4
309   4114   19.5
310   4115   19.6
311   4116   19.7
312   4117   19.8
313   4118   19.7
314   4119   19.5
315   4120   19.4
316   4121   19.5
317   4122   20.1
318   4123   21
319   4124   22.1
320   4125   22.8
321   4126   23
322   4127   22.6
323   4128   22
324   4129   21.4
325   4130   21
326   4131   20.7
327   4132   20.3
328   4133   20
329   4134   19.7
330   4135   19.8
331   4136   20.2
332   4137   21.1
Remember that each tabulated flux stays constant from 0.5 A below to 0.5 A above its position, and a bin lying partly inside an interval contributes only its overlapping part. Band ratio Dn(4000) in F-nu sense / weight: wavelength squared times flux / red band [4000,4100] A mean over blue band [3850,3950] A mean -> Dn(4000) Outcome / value 1.3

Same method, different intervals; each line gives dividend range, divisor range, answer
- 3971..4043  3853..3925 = 1.25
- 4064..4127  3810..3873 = 1.31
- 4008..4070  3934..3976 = 1.45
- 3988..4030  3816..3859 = 1.46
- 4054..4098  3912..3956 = 1.29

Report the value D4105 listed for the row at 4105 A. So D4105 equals 17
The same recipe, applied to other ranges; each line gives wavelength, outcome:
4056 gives 21.5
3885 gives 13.6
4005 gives 21.8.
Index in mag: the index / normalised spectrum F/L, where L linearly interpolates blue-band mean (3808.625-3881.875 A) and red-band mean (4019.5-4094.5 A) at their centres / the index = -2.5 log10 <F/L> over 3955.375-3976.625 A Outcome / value 0.37 mag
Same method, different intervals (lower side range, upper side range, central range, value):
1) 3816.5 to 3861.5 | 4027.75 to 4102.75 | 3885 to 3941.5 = 0.09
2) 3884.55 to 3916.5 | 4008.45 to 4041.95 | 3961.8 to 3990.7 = 0.26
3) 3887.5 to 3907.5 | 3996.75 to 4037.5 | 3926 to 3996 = 0.14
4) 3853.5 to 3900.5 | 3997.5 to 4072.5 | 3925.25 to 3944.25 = 0.21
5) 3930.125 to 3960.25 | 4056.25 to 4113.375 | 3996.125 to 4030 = -0.19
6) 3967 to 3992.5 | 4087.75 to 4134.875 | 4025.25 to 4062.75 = -0.20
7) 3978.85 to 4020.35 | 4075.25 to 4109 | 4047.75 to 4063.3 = -0.10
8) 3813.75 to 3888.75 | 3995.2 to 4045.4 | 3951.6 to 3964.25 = 0.16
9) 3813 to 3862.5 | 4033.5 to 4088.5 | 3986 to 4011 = -0.07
